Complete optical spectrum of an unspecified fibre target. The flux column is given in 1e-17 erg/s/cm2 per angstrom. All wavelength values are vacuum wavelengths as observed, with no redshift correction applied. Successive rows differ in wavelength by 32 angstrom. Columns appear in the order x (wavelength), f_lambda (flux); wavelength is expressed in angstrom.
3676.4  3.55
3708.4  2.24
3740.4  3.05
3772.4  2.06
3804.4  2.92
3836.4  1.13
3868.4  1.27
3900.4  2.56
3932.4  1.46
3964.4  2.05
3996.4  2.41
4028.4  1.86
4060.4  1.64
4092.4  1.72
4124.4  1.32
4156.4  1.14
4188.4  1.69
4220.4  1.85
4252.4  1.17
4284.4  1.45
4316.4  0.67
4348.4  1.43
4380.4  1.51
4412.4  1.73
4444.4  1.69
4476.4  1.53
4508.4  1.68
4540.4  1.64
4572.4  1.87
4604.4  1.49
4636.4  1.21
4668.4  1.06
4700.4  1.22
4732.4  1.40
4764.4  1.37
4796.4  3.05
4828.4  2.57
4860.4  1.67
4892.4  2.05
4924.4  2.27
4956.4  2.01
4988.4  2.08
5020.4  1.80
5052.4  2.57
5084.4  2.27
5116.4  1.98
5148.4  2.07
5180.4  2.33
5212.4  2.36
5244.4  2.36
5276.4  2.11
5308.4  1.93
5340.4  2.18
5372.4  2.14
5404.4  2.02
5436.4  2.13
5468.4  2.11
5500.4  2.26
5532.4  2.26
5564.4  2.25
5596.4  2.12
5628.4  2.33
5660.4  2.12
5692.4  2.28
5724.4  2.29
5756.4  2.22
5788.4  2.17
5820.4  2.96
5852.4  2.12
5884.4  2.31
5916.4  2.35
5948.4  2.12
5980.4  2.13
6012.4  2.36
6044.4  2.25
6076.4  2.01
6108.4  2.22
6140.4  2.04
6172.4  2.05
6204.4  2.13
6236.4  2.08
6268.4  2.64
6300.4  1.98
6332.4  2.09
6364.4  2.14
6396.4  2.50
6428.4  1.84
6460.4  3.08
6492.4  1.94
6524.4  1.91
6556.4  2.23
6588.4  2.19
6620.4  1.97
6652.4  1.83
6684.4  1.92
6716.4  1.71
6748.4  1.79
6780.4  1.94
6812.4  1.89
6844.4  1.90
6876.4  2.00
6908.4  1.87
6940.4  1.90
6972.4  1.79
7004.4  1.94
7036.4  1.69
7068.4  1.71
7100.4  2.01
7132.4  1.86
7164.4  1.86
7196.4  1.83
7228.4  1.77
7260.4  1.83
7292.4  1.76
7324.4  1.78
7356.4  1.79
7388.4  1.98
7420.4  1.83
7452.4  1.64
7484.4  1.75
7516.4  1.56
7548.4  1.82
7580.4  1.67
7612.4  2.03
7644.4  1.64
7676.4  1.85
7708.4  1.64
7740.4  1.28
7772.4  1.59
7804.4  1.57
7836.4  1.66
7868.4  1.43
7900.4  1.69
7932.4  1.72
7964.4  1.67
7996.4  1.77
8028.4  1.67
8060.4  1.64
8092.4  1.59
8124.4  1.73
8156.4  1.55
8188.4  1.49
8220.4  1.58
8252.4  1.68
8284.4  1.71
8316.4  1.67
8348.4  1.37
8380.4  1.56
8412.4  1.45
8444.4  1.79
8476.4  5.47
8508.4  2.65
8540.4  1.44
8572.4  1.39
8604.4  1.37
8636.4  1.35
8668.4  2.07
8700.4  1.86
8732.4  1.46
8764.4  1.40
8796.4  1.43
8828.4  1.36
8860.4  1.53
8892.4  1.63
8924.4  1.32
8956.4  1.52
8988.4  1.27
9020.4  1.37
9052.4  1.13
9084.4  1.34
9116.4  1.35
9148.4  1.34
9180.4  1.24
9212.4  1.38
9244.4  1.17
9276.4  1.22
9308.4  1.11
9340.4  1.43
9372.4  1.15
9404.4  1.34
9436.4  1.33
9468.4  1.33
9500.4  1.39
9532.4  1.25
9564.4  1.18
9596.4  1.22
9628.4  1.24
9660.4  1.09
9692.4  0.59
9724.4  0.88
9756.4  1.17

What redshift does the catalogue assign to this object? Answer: 0.29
